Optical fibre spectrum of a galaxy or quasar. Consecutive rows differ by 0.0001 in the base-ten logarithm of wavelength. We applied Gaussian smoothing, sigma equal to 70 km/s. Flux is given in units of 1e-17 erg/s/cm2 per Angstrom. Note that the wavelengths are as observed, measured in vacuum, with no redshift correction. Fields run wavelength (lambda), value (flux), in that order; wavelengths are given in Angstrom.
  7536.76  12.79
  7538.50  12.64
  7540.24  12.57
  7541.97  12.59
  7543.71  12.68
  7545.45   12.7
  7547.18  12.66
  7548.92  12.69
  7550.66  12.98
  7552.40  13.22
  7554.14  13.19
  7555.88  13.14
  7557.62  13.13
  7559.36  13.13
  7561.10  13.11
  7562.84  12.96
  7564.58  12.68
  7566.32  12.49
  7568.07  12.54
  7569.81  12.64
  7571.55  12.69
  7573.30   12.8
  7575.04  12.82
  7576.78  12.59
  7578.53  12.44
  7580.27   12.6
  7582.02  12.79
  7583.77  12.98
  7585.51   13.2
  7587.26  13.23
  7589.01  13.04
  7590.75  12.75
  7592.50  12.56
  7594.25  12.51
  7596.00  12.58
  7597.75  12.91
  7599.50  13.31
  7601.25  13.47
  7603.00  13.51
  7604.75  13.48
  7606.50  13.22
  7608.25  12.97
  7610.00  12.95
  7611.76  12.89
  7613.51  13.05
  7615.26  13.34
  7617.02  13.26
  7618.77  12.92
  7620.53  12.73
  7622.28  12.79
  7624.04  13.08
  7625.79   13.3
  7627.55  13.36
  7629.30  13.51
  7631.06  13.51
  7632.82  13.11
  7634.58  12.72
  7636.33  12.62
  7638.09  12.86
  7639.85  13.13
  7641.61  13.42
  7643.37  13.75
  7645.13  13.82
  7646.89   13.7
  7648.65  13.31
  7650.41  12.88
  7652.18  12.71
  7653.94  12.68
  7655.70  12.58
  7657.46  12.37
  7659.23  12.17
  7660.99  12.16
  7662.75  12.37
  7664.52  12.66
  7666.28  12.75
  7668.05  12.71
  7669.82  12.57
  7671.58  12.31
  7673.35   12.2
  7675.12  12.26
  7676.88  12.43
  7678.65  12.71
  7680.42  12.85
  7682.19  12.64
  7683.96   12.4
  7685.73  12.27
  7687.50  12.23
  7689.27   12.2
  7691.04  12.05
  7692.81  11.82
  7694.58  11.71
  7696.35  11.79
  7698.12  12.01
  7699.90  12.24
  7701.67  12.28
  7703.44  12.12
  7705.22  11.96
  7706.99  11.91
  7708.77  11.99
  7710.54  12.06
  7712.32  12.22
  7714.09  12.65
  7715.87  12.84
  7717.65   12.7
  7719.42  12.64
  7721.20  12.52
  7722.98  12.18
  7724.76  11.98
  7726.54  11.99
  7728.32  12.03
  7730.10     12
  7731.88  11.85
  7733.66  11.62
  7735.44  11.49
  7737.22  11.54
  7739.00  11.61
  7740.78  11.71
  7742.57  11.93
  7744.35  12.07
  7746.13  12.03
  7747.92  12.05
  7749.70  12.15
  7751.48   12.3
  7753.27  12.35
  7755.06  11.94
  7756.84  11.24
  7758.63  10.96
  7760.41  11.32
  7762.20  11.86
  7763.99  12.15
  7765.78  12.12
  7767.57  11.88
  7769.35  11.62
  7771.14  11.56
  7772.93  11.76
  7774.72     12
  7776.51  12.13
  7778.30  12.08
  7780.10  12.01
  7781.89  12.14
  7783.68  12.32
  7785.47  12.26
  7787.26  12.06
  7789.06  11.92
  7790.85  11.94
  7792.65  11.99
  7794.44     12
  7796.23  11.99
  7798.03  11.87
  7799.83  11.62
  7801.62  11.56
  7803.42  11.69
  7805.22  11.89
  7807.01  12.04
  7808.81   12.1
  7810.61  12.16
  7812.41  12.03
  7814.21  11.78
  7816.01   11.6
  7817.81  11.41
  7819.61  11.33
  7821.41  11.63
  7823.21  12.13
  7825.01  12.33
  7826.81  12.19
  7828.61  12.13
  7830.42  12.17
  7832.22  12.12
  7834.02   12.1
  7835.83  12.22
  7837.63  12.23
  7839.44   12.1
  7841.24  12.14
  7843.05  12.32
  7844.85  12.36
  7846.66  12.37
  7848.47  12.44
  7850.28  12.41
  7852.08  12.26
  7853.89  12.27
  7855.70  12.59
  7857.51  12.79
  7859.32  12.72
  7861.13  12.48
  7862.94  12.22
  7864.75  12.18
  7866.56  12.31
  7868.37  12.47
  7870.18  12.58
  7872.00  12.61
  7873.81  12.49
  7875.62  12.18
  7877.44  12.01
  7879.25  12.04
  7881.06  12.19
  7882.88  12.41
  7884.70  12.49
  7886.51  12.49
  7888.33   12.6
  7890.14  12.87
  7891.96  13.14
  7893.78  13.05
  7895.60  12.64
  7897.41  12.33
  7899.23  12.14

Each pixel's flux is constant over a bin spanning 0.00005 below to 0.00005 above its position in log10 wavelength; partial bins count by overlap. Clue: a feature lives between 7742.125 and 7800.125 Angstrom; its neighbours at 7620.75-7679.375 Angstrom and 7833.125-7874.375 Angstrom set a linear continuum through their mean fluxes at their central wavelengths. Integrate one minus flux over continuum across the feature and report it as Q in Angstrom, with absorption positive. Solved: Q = 3.0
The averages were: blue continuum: 12.9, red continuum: 12.4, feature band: 11.9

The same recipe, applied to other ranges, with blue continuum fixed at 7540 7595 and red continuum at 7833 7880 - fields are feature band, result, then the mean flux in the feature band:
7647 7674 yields 0.15 Angstrom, 12.6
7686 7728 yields 1.37 Angstrom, 12.2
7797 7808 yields 0.57 Angstrom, 11.8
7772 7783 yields 0.40 Angstrom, 12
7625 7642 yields -0.58 Angstrom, 13.1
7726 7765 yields 2.18 Angstrom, 11.8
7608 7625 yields -0.35 Angstrom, 13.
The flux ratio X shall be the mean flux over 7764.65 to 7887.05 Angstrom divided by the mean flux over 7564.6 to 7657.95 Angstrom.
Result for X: 0.9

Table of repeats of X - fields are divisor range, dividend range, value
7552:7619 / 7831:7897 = 0.96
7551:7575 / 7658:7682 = 0.97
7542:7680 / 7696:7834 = 0.93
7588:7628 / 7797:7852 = 0.92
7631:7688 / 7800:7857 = 0.95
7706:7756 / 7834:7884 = 1.02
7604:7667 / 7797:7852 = 0.92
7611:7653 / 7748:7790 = 0.91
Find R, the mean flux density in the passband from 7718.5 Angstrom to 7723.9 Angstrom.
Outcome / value 12.4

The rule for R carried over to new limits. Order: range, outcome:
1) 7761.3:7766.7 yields 12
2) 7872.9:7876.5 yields 12.4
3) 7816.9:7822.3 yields 11.5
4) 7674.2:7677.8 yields 12.4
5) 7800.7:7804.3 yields 11.6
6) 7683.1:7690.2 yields 12.3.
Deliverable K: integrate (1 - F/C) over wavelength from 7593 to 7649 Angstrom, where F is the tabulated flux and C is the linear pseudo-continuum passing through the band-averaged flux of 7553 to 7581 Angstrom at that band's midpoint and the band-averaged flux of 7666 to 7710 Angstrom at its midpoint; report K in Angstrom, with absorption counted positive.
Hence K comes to -2.6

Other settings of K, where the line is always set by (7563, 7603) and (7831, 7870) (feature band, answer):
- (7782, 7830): 1.9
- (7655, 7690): 0.6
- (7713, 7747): 1.3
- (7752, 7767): 0.9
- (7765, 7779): 0.7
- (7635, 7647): -0.5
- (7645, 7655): -0.3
